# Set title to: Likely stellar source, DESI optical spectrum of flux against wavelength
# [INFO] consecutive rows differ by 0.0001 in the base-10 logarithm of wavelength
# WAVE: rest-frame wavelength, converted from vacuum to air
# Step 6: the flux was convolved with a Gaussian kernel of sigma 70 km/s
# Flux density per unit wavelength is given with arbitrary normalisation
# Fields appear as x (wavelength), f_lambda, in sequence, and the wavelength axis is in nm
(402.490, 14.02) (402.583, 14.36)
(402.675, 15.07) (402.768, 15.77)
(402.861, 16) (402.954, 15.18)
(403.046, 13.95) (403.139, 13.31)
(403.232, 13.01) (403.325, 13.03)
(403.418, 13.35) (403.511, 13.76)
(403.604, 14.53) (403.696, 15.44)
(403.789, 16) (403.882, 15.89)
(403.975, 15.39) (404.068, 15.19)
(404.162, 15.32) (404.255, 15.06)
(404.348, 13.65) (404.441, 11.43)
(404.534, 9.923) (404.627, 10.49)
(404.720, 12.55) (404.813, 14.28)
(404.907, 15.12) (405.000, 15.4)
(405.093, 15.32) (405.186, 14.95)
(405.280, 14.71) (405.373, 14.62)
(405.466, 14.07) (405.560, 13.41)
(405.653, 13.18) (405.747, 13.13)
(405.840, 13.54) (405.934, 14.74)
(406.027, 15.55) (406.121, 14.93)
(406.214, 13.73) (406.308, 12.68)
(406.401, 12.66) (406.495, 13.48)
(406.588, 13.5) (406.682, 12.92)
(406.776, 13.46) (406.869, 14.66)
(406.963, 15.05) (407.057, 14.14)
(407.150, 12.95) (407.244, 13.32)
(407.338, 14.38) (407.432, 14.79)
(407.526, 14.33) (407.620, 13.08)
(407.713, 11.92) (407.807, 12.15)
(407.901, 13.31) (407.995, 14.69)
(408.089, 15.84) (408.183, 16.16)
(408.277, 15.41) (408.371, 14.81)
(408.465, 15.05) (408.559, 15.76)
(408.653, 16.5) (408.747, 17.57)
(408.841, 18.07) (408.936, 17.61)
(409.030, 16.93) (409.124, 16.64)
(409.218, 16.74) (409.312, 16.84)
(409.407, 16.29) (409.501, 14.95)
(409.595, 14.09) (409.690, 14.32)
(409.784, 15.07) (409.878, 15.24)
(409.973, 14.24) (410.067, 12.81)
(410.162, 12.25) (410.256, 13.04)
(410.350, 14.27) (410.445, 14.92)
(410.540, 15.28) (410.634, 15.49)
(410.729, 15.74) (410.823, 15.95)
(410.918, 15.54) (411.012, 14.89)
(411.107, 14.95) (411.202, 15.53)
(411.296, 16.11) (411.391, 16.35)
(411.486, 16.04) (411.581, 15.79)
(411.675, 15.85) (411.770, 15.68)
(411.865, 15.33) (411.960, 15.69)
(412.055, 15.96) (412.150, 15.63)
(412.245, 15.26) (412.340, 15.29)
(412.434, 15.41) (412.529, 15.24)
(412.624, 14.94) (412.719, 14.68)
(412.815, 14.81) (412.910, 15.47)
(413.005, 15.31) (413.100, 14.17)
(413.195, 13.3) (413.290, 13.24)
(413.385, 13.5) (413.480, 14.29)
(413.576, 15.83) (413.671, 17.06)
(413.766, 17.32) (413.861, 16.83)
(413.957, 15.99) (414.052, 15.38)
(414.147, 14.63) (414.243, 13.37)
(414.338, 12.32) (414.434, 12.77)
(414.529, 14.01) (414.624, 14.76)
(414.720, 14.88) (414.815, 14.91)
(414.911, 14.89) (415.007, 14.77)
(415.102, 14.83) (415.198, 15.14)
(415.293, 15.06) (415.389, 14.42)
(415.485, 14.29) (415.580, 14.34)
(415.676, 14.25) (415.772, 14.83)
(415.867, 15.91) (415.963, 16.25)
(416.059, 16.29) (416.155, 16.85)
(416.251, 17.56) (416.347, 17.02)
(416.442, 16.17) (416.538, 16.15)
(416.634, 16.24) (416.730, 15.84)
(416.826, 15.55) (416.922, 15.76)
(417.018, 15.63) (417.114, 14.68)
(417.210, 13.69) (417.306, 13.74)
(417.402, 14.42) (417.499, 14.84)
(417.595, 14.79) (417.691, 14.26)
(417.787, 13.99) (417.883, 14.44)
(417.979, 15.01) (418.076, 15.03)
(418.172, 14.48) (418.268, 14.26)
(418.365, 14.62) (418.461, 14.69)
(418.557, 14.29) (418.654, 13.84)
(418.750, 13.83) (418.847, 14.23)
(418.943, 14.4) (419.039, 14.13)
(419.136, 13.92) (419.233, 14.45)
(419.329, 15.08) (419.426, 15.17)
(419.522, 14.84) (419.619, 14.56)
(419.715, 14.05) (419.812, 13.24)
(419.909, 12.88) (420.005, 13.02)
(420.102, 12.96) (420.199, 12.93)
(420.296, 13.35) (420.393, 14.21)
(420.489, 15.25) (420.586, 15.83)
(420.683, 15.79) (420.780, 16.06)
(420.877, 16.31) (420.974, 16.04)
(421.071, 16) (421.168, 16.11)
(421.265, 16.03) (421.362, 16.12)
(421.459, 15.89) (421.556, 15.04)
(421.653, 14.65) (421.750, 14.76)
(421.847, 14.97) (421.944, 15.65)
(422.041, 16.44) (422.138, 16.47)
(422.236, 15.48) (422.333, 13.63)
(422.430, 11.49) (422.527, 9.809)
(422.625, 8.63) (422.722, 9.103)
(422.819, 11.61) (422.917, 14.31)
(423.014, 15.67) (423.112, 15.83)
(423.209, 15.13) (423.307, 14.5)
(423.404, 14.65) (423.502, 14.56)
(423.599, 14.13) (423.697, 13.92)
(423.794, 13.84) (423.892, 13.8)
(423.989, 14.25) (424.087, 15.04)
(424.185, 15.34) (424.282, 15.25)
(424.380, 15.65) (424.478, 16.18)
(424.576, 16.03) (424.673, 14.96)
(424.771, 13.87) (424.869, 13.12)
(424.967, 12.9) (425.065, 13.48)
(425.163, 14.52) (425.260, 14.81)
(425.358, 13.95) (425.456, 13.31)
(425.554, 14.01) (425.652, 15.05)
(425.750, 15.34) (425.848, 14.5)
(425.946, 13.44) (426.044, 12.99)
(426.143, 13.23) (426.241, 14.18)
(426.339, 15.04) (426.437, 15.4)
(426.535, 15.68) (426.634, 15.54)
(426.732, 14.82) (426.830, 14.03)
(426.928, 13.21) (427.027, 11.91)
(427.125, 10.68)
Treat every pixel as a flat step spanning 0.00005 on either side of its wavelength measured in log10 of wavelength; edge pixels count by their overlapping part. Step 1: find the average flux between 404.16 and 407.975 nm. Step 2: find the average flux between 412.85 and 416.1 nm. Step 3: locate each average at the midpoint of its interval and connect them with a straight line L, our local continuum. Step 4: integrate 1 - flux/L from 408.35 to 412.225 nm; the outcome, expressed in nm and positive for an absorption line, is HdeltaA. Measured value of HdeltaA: -0.34 nm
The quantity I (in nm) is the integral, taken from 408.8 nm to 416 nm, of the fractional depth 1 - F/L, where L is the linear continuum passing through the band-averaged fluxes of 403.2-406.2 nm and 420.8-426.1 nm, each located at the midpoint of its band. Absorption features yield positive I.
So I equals -0.45 nm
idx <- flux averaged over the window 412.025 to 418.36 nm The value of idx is 15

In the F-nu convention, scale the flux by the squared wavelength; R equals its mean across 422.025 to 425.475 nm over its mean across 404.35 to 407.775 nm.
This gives 1.1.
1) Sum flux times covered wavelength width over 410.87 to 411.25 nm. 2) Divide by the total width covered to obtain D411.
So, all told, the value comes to 15.2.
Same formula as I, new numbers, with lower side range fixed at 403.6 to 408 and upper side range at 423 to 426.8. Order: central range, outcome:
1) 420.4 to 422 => -0.13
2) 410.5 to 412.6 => -0.22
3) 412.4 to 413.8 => -0.08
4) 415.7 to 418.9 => -0.18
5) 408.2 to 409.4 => -0.21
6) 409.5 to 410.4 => 0.00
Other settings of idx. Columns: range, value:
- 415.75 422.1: 15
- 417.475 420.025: 14.3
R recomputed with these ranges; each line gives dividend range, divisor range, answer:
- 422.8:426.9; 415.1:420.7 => 1.01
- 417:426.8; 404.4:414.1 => 1.04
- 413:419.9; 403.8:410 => 1.07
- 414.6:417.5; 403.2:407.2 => 1.16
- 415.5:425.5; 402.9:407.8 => 1.13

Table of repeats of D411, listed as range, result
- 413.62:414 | 16.8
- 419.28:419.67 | 14.9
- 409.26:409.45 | 16.5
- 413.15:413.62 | 14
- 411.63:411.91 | 15.6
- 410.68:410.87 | 15.9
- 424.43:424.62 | 16.1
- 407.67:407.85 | 12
